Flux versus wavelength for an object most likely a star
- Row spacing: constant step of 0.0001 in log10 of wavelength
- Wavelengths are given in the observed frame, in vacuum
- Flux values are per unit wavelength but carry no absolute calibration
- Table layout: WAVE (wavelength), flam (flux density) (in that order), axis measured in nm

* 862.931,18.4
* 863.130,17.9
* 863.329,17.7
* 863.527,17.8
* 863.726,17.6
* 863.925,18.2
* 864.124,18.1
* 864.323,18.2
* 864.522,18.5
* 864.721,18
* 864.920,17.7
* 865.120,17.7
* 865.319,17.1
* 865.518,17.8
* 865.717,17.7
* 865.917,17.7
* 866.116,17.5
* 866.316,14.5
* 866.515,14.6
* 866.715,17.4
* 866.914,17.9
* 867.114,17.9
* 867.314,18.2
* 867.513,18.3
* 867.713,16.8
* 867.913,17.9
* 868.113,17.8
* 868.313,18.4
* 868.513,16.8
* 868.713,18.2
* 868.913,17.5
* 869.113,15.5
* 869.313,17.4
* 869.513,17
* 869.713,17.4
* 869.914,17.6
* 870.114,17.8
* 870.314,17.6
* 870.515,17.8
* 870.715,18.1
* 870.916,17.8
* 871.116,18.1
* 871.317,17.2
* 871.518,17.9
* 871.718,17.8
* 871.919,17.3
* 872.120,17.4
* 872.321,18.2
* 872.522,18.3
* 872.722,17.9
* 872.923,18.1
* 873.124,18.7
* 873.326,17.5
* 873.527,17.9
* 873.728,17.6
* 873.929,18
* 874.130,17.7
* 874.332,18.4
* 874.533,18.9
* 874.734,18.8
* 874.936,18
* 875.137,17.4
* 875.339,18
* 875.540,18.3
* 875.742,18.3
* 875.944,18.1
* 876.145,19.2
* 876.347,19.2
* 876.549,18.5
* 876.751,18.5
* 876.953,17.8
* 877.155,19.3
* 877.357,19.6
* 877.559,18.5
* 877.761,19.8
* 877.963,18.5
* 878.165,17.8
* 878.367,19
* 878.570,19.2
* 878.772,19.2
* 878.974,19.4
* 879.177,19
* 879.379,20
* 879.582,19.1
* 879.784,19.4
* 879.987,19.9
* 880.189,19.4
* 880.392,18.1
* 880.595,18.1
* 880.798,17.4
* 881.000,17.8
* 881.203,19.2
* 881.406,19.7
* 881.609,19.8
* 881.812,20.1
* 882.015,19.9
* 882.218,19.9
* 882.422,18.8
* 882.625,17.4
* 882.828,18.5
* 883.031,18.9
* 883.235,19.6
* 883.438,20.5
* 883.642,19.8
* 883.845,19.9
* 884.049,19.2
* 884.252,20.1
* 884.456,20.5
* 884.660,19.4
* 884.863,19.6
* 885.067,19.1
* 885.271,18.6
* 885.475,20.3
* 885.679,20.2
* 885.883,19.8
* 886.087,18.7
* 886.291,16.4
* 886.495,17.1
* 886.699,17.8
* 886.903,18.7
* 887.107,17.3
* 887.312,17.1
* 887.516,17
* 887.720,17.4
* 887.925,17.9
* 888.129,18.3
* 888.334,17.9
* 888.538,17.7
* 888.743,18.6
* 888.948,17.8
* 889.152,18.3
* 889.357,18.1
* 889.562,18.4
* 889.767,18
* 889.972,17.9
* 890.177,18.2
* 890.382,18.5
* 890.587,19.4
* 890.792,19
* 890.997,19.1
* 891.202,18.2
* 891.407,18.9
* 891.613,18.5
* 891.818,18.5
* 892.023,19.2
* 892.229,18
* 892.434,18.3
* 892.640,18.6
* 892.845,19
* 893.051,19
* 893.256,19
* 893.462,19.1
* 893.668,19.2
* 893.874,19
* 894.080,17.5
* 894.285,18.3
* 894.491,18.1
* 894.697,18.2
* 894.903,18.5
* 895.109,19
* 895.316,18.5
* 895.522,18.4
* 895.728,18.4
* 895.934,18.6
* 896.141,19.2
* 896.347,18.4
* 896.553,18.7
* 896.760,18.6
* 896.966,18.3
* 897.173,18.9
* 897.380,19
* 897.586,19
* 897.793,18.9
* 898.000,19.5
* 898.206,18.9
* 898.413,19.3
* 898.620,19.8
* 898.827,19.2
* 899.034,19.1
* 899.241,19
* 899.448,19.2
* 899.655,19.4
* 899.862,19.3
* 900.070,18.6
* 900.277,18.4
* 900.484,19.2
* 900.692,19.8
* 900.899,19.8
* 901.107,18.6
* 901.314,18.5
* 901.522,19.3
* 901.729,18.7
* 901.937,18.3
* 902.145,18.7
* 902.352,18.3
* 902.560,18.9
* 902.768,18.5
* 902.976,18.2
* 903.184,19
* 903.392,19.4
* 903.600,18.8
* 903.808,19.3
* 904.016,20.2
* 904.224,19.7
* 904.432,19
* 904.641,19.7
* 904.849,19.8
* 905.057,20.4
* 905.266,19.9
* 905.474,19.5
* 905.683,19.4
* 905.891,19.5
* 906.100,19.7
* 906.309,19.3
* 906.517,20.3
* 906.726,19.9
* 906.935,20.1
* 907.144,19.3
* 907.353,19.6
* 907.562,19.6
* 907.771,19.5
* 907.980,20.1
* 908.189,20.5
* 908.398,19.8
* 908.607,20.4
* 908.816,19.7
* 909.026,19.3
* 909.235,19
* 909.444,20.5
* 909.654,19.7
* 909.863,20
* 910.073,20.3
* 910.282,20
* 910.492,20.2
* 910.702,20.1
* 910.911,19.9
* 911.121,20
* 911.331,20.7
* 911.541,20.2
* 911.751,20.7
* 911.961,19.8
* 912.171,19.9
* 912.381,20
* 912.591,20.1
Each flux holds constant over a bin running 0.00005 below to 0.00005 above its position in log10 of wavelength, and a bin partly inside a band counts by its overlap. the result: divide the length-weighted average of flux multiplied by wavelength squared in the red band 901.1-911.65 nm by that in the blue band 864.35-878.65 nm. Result 1.18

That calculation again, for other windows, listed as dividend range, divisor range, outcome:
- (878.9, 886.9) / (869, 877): 1.09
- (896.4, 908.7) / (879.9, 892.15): 1.07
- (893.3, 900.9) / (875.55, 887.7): 1.03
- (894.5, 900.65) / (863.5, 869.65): 1.16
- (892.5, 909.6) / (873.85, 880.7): 1.08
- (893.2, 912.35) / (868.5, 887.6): 1.10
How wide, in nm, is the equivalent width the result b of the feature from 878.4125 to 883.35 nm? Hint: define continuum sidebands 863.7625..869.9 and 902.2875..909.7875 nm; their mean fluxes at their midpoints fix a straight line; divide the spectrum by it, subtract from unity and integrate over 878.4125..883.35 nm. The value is -0.24 nm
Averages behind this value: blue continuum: 17.5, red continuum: 19.6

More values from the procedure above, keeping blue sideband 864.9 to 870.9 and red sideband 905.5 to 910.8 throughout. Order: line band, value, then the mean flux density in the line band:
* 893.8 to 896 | 0.072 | 18.4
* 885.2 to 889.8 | 0.105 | 18.1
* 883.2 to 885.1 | -0.148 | 19.8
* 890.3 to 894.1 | 0.019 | 18.8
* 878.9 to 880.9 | -0.095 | 19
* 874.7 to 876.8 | -0.060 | 18.4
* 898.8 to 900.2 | 0.015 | 19.1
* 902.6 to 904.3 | 0.037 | 19.1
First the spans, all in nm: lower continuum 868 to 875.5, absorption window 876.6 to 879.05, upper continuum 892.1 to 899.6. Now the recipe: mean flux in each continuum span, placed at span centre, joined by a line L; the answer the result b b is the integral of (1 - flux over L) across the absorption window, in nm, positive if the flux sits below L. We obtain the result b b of -0.11 nm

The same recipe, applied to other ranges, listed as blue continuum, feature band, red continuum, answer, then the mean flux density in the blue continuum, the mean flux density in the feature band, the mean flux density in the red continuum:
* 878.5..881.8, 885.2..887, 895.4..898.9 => 0.04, 19.1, 18.6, 18.9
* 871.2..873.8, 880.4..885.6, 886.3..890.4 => -0.41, 17.8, 19.3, 17.9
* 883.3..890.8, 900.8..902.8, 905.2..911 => 0.07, 18.6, 18.8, 19.8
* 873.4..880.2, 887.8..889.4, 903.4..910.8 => 0.09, 18.7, 18.1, 19.8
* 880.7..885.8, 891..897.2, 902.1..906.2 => 0.23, 19.4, 18.6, 19.3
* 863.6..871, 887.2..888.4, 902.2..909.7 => 0.06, 17.5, 17.6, 19.5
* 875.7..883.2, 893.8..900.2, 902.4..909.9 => 0.19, 18.9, 18.8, 19.6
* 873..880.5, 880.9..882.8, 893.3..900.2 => -0.05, 18.6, 19.1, 18.8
